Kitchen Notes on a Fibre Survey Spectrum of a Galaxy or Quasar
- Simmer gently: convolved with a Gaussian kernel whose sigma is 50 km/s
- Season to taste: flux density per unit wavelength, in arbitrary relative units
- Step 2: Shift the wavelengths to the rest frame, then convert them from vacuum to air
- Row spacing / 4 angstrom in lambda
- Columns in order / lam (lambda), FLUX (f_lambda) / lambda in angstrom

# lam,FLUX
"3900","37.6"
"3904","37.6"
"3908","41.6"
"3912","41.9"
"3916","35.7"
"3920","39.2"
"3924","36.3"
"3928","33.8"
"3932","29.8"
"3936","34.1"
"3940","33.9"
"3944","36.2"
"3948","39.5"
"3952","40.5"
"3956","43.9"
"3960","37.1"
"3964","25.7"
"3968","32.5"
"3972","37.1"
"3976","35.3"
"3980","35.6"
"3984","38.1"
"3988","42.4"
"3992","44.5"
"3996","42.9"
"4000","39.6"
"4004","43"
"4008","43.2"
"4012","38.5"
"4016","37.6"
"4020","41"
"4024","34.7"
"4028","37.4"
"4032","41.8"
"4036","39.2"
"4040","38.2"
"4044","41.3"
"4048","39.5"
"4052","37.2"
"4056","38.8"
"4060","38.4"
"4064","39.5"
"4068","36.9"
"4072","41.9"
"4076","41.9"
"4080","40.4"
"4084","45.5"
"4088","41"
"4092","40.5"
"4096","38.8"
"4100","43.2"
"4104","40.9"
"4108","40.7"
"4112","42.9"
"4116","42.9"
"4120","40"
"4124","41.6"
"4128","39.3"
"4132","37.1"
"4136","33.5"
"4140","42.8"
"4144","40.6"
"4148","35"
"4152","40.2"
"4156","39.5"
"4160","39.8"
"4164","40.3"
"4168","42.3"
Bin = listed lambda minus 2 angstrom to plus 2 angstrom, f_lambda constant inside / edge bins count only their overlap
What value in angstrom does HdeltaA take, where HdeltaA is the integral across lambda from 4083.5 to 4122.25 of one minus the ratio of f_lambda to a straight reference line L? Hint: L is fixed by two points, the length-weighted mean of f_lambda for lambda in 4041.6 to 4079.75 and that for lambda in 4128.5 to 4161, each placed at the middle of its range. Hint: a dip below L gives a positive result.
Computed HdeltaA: -2.4 angstrom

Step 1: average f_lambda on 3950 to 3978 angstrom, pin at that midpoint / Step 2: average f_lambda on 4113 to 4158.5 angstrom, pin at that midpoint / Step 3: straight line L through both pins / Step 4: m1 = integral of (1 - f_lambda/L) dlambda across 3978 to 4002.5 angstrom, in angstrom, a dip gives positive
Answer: -2.7 angstrom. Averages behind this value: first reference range 36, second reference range 39.4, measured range 40.6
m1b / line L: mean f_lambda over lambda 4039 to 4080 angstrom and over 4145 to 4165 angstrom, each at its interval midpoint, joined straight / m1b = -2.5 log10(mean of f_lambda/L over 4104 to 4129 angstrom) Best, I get -0.06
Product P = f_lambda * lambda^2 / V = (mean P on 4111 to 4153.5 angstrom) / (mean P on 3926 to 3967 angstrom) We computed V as 1.2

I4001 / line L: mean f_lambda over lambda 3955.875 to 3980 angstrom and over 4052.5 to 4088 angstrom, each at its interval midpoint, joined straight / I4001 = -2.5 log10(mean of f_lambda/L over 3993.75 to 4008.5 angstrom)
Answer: -0.16 mag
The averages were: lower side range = 34.6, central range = 42.1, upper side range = 40.3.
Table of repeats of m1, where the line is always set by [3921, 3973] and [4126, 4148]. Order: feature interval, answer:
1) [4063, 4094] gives -2.94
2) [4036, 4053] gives -1.04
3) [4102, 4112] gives -0.88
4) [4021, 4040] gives -0.87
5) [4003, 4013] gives -1.47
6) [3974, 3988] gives -0.48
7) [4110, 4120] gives -1.14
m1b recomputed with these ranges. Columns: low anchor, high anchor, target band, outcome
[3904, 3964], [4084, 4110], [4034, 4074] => 0.03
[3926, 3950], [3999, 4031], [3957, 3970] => 0.11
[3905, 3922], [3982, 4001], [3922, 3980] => 0.15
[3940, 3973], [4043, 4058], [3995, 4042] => -0.04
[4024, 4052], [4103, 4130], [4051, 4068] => 0.04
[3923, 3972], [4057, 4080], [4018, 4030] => 0.01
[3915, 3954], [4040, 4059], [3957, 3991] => 0.03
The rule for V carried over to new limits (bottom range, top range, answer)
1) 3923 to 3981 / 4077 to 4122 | 1.26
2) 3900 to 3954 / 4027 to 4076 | 1.13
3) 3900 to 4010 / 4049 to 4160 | 1.14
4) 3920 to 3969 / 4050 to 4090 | 1.20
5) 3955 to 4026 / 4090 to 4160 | 1.11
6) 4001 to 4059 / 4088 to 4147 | 1.07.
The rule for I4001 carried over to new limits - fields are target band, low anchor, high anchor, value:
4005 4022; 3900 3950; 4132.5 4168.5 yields -0.07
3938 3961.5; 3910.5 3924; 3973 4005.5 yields 0.02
